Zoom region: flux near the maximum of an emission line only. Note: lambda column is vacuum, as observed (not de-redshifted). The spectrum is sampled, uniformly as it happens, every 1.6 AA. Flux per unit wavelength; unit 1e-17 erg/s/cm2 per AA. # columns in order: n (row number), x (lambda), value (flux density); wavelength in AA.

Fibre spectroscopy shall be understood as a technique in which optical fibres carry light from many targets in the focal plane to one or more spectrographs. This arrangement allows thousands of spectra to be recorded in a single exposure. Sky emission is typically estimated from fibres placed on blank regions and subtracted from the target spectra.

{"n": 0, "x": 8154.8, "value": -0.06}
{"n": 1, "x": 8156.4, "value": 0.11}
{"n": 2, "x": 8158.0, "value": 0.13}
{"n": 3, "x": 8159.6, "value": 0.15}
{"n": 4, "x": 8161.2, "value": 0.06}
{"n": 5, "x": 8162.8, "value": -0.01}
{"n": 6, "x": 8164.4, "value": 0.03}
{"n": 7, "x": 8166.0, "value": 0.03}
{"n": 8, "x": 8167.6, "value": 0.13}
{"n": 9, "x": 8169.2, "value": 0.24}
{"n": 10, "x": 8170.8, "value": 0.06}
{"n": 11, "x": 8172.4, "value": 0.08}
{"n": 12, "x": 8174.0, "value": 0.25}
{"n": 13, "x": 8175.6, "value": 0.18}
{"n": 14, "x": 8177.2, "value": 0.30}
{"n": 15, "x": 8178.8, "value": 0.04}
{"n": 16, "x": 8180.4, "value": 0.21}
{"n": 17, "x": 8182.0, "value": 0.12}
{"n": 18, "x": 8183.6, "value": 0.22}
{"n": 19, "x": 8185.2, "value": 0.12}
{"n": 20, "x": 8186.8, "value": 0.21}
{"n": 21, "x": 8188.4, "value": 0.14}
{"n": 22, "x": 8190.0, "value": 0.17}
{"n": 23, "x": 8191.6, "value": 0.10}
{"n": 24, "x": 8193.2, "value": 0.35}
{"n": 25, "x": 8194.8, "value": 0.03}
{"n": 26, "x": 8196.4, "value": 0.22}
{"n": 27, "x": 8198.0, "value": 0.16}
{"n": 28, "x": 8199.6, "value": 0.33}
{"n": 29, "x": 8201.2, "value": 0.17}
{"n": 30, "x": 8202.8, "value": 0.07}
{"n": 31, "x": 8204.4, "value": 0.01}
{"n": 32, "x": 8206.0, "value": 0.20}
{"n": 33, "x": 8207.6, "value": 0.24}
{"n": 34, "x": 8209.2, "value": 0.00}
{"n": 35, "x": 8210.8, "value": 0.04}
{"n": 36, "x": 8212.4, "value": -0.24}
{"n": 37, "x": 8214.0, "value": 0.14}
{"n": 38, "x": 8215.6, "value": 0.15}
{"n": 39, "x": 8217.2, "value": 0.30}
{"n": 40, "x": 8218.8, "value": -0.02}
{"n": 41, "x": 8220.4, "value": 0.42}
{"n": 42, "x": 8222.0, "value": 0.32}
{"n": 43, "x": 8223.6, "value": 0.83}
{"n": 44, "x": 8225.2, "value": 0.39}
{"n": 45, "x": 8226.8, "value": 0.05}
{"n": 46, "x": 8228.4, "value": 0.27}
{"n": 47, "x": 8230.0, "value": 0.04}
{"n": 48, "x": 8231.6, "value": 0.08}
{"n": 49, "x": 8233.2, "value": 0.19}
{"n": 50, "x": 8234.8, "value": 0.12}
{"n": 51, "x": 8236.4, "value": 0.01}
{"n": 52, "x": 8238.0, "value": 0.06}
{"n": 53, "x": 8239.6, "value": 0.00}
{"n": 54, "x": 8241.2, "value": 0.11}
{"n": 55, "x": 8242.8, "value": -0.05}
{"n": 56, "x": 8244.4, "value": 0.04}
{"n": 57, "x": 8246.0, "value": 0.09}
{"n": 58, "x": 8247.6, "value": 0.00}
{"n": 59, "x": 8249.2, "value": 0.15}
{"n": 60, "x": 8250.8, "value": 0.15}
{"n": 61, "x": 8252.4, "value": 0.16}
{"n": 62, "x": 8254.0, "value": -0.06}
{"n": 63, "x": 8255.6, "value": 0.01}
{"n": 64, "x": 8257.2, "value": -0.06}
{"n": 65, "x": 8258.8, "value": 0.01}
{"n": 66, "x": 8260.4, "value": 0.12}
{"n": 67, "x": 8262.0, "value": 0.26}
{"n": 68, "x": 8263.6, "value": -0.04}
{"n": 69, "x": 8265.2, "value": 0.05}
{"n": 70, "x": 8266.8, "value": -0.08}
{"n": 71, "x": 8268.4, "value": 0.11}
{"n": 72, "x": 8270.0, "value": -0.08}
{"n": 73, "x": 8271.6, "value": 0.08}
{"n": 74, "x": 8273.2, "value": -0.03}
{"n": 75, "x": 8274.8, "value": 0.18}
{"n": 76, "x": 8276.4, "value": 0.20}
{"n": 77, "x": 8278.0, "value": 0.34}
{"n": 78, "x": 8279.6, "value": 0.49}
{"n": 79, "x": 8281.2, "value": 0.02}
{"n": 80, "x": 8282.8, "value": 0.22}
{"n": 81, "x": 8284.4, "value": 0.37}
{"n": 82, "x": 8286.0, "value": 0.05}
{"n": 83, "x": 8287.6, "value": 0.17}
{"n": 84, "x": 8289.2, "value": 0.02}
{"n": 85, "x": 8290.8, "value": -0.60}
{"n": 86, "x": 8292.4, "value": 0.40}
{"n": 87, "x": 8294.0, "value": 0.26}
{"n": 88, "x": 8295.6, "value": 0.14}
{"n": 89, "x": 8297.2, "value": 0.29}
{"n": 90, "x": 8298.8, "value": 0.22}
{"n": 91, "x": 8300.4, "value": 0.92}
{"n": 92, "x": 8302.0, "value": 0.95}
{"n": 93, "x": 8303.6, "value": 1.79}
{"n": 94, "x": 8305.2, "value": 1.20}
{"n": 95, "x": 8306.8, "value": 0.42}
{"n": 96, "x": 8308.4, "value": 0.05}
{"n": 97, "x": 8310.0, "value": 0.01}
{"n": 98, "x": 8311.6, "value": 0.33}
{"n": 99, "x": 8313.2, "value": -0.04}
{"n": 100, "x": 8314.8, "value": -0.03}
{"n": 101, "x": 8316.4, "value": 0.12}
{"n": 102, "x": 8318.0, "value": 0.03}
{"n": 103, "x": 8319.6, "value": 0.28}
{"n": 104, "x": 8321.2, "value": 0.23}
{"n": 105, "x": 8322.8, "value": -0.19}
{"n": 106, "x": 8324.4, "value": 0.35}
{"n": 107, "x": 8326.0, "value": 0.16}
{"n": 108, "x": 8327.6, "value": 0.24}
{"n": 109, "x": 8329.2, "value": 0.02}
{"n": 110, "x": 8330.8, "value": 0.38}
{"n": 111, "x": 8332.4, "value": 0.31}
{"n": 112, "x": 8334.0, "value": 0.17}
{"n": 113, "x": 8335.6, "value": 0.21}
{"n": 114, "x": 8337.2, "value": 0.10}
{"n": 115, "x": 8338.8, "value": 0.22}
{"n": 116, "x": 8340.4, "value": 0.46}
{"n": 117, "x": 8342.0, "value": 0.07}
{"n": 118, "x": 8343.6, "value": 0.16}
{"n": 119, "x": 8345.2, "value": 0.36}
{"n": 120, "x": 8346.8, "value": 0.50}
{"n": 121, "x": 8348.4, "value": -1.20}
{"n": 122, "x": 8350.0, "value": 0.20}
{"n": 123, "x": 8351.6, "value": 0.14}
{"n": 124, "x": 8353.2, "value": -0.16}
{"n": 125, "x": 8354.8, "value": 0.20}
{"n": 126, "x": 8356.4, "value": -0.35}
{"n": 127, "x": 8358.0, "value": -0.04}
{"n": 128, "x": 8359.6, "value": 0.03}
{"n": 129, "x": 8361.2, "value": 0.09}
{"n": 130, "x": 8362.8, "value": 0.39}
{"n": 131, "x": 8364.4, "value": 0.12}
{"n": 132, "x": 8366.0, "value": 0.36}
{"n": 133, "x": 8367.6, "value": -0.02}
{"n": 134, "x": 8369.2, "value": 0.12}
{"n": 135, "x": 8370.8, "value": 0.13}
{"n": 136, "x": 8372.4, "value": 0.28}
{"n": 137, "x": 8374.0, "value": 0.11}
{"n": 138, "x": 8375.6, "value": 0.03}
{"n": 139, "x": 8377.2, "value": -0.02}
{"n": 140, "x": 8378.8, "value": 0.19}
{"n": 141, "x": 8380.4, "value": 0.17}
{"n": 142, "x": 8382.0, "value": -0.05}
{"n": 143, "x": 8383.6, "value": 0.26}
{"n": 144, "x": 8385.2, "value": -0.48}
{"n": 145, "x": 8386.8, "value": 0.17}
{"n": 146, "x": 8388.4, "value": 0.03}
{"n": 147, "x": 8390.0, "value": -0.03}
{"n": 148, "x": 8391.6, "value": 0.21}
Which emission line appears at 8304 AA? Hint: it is [O III] 5007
